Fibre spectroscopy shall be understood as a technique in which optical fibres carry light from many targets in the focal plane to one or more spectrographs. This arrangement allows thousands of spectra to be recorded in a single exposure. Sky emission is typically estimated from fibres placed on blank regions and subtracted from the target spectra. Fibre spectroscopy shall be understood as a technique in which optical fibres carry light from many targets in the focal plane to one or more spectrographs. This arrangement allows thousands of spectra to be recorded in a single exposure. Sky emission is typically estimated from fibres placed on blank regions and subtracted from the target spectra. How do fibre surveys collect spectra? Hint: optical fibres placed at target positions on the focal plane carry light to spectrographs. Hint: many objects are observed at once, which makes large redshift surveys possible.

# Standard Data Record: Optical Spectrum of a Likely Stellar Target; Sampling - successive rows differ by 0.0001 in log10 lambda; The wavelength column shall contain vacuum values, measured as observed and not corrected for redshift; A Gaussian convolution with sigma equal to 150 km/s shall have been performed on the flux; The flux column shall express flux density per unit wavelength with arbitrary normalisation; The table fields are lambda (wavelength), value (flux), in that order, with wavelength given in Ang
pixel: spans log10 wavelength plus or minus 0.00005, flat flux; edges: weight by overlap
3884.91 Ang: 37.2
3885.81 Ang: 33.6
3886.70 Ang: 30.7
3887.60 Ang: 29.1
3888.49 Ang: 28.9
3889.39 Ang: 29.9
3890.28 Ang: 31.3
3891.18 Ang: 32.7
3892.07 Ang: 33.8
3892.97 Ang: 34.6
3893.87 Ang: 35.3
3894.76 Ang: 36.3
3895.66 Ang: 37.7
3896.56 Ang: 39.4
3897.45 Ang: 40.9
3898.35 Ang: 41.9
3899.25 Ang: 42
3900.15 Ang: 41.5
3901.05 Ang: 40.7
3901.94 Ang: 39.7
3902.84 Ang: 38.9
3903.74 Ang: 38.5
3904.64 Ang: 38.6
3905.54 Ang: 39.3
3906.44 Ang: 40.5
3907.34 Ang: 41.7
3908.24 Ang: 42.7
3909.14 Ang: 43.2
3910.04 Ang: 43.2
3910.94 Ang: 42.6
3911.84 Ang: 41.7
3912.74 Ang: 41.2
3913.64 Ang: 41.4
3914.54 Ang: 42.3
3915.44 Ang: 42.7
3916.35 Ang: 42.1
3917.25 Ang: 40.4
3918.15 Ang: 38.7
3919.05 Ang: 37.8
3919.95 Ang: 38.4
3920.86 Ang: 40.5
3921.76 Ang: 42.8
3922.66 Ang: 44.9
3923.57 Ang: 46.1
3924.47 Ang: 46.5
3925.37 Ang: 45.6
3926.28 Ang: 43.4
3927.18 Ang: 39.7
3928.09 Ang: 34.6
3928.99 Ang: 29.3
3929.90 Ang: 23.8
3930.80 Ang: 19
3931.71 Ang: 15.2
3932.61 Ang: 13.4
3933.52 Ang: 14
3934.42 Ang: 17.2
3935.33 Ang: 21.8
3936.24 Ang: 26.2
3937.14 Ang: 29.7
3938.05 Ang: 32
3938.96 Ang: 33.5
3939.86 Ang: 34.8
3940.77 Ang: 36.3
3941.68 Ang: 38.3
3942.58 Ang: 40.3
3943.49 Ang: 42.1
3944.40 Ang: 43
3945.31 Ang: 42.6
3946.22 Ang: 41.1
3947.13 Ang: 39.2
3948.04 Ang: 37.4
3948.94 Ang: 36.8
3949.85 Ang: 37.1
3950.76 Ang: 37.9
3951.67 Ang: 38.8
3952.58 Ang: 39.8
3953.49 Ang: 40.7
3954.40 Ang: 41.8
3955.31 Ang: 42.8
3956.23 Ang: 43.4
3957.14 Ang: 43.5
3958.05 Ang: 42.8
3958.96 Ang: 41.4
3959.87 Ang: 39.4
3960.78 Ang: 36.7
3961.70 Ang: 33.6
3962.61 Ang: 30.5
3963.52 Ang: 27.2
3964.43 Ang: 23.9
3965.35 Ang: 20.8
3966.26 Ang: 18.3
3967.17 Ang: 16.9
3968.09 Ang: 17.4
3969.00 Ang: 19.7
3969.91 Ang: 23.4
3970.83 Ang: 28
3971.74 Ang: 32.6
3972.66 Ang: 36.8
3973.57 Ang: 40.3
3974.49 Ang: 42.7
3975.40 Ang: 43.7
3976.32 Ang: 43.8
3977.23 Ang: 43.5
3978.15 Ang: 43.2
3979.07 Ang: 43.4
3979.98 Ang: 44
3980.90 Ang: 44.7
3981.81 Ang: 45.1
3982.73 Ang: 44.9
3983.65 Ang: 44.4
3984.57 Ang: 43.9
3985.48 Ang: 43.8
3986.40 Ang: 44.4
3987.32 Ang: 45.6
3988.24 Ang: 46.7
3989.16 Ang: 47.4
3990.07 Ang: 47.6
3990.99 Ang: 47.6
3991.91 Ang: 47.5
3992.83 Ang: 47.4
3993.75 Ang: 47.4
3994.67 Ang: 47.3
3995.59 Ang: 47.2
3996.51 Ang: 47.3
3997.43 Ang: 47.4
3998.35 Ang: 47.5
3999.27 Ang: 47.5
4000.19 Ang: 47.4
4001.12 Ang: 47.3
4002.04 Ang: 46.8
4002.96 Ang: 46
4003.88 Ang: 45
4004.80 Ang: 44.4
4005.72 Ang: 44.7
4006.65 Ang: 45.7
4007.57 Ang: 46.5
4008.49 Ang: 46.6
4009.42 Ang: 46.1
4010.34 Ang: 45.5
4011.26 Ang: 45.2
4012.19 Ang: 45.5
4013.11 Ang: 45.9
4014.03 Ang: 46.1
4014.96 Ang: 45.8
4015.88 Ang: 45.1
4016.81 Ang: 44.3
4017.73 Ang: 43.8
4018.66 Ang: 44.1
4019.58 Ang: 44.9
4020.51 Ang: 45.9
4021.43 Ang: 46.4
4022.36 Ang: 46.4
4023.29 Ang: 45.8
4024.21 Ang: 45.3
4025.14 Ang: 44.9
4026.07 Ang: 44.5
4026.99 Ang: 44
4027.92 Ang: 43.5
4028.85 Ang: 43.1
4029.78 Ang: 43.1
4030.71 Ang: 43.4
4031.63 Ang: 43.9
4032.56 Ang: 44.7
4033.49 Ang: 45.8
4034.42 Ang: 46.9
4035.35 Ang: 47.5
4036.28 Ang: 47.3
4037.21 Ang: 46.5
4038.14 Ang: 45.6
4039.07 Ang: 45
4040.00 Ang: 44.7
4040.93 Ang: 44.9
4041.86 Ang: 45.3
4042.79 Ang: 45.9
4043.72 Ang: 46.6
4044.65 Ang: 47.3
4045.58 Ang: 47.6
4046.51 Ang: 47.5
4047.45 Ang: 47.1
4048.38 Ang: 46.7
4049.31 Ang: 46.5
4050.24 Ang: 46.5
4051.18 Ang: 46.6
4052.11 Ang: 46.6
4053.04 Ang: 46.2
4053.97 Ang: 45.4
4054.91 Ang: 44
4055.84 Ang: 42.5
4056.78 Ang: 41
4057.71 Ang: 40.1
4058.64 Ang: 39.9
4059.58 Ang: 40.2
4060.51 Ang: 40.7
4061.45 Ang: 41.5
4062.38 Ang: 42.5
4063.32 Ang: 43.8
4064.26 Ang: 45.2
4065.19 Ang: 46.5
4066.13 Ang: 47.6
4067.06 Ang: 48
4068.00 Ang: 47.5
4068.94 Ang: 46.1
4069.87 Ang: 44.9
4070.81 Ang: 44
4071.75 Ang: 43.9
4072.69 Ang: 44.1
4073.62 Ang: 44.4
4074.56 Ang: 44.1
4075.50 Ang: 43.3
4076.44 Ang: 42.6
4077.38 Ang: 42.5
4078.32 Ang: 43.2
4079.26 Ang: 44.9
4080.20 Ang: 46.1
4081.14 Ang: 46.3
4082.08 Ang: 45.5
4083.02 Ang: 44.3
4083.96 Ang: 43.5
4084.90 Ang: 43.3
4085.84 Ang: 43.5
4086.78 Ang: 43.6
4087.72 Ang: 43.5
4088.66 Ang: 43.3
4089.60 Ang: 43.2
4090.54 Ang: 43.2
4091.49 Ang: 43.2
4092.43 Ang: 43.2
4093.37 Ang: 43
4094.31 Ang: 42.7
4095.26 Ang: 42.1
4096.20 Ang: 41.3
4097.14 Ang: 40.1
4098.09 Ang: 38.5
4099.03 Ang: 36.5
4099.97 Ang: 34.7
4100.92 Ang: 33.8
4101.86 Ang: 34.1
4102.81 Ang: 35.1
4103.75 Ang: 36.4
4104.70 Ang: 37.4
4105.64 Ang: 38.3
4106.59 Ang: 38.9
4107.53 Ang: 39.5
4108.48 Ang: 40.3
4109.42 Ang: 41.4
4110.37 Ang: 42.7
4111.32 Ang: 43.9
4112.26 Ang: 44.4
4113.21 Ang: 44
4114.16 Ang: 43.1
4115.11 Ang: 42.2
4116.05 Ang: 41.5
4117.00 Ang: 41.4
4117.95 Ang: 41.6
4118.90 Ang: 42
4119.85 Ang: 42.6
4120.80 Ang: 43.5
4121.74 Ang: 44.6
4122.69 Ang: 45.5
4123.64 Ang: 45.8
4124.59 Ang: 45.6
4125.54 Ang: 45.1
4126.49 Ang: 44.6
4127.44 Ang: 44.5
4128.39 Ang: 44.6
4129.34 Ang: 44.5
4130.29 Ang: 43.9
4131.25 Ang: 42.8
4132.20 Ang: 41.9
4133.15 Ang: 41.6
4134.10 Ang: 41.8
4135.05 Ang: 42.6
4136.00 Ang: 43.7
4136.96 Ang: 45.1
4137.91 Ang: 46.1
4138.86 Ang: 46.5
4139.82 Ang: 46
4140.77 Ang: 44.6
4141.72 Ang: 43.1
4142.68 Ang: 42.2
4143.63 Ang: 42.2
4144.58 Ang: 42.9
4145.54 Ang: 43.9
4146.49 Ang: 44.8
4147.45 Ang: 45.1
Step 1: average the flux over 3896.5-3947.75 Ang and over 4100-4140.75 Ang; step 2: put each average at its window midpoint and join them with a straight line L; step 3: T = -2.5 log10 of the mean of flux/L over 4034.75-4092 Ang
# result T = -0.10 mag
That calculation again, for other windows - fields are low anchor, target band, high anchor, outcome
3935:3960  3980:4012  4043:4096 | -0.14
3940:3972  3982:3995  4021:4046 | -0.18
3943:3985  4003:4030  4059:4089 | -0.12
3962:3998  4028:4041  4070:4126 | -0.12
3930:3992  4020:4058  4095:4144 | -0.17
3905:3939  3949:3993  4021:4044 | 0.05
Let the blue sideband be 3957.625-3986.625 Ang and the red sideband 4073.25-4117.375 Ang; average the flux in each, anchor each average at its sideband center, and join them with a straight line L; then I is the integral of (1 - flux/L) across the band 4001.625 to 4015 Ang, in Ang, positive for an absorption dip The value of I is -2.9 Ang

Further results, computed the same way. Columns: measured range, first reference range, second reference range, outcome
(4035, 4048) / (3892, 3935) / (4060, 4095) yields -1.1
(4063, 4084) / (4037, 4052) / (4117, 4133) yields 0.2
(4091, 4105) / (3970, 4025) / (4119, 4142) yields 1.7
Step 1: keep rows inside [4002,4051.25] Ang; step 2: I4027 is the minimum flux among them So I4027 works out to 43.1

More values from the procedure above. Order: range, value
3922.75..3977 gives 13.4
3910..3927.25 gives 37.8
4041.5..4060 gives 39.9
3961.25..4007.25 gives 16.9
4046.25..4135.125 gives 33.8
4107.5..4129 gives 39.5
